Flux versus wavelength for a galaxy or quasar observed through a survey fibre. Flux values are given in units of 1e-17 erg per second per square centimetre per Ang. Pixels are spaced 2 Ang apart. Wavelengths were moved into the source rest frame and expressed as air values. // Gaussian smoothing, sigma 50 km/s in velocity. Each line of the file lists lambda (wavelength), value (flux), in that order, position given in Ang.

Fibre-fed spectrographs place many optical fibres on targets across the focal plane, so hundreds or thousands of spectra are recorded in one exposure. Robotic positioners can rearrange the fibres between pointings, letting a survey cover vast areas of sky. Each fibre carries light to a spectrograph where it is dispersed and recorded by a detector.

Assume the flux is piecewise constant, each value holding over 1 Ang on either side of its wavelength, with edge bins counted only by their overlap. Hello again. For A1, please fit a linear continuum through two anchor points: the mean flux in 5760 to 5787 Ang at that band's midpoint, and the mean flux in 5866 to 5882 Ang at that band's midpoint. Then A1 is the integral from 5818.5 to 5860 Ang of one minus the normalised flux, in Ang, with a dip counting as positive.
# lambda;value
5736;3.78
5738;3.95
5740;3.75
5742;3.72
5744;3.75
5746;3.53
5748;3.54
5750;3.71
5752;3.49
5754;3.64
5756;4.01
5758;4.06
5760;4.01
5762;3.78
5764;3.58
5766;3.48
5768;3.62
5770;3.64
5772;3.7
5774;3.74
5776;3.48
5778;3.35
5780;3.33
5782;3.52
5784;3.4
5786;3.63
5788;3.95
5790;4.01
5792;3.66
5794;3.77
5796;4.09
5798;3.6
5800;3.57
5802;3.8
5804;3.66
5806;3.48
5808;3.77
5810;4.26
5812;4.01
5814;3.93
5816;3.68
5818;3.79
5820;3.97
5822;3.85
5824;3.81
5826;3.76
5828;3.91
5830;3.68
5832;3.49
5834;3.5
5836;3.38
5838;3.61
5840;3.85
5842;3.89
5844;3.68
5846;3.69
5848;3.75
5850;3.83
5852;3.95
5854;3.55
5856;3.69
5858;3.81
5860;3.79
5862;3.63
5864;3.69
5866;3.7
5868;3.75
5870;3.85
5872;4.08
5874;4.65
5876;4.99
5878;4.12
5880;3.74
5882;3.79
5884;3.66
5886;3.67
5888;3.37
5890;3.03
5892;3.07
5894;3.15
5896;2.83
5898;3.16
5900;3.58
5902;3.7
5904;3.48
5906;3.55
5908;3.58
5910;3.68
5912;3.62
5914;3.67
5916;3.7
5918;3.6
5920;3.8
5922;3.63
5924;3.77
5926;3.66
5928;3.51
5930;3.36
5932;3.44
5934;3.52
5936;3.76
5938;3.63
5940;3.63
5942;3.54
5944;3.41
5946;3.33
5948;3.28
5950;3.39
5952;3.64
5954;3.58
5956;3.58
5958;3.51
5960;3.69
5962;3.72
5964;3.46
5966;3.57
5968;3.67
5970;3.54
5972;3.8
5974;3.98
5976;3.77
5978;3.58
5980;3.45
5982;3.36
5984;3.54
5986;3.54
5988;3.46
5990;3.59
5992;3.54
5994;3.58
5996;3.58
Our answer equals 2.0 Ang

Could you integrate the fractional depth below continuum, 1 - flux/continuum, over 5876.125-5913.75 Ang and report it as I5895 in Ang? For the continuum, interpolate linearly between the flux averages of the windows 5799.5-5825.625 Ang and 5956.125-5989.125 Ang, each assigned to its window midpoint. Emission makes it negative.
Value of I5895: 1.8 Ang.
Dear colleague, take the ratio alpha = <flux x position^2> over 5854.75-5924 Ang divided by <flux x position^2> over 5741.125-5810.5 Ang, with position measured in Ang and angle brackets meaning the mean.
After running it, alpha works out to 1.0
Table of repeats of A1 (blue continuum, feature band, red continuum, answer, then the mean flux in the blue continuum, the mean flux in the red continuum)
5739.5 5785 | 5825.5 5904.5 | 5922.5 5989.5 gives -1.87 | 3.64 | 3.57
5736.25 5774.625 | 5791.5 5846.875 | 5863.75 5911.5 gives -0.95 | 3.72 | 3.66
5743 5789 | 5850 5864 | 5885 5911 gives -1.14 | 3.65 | 3.37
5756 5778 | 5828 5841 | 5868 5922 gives 0.25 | 3.71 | 3.66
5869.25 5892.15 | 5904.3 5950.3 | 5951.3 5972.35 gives 1.83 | 3.86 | 3.61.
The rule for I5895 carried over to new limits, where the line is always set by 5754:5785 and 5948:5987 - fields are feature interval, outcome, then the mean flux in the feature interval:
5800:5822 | -1.1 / 3.82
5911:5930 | -0.2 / 3.65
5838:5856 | -0.7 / 3.76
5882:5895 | 0.9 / 3.36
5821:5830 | -0.5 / 3.82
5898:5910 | 0.2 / 3.55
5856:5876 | -1.7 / 3.93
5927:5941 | 0.2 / 3.55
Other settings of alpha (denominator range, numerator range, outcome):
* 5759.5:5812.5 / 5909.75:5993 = 1.03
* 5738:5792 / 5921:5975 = 1.04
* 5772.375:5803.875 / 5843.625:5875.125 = 1.07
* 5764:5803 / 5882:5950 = 1.00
